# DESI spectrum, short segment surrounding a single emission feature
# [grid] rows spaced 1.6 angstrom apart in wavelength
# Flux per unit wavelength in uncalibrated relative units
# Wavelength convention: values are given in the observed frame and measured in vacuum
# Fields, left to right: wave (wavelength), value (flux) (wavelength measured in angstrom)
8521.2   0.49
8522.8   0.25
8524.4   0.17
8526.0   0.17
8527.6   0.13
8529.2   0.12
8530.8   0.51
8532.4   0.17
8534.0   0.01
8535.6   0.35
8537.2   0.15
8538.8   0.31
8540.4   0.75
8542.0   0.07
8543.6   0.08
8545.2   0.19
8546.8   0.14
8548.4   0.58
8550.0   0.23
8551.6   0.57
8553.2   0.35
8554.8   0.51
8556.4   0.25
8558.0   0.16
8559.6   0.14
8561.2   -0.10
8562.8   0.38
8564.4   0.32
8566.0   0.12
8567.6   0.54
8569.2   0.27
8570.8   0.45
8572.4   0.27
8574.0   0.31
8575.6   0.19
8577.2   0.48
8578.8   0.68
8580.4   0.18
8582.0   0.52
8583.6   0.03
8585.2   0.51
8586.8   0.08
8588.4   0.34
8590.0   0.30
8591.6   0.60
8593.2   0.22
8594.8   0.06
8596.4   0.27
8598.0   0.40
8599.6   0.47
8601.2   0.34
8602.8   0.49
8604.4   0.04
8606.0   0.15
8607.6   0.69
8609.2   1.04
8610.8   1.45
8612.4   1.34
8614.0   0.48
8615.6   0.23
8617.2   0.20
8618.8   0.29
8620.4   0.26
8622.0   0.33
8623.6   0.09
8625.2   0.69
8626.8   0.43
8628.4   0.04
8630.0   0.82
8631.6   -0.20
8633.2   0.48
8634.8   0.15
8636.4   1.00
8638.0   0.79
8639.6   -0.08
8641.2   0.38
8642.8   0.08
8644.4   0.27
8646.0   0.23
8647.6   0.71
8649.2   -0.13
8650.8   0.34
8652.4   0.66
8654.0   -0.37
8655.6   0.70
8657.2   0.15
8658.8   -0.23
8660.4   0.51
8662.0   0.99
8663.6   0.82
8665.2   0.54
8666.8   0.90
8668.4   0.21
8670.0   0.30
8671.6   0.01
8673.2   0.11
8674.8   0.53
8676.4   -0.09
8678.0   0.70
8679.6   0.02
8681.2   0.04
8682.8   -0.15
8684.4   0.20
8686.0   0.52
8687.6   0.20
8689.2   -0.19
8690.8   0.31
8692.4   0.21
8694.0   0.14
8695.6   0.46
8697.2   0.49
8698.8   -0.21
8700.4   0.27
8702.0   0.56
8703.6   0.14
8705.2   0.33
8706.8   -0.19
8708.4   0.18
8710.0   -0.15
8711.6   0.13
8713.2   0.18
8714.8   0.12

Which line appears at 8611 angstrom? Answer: H-gamma 4340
